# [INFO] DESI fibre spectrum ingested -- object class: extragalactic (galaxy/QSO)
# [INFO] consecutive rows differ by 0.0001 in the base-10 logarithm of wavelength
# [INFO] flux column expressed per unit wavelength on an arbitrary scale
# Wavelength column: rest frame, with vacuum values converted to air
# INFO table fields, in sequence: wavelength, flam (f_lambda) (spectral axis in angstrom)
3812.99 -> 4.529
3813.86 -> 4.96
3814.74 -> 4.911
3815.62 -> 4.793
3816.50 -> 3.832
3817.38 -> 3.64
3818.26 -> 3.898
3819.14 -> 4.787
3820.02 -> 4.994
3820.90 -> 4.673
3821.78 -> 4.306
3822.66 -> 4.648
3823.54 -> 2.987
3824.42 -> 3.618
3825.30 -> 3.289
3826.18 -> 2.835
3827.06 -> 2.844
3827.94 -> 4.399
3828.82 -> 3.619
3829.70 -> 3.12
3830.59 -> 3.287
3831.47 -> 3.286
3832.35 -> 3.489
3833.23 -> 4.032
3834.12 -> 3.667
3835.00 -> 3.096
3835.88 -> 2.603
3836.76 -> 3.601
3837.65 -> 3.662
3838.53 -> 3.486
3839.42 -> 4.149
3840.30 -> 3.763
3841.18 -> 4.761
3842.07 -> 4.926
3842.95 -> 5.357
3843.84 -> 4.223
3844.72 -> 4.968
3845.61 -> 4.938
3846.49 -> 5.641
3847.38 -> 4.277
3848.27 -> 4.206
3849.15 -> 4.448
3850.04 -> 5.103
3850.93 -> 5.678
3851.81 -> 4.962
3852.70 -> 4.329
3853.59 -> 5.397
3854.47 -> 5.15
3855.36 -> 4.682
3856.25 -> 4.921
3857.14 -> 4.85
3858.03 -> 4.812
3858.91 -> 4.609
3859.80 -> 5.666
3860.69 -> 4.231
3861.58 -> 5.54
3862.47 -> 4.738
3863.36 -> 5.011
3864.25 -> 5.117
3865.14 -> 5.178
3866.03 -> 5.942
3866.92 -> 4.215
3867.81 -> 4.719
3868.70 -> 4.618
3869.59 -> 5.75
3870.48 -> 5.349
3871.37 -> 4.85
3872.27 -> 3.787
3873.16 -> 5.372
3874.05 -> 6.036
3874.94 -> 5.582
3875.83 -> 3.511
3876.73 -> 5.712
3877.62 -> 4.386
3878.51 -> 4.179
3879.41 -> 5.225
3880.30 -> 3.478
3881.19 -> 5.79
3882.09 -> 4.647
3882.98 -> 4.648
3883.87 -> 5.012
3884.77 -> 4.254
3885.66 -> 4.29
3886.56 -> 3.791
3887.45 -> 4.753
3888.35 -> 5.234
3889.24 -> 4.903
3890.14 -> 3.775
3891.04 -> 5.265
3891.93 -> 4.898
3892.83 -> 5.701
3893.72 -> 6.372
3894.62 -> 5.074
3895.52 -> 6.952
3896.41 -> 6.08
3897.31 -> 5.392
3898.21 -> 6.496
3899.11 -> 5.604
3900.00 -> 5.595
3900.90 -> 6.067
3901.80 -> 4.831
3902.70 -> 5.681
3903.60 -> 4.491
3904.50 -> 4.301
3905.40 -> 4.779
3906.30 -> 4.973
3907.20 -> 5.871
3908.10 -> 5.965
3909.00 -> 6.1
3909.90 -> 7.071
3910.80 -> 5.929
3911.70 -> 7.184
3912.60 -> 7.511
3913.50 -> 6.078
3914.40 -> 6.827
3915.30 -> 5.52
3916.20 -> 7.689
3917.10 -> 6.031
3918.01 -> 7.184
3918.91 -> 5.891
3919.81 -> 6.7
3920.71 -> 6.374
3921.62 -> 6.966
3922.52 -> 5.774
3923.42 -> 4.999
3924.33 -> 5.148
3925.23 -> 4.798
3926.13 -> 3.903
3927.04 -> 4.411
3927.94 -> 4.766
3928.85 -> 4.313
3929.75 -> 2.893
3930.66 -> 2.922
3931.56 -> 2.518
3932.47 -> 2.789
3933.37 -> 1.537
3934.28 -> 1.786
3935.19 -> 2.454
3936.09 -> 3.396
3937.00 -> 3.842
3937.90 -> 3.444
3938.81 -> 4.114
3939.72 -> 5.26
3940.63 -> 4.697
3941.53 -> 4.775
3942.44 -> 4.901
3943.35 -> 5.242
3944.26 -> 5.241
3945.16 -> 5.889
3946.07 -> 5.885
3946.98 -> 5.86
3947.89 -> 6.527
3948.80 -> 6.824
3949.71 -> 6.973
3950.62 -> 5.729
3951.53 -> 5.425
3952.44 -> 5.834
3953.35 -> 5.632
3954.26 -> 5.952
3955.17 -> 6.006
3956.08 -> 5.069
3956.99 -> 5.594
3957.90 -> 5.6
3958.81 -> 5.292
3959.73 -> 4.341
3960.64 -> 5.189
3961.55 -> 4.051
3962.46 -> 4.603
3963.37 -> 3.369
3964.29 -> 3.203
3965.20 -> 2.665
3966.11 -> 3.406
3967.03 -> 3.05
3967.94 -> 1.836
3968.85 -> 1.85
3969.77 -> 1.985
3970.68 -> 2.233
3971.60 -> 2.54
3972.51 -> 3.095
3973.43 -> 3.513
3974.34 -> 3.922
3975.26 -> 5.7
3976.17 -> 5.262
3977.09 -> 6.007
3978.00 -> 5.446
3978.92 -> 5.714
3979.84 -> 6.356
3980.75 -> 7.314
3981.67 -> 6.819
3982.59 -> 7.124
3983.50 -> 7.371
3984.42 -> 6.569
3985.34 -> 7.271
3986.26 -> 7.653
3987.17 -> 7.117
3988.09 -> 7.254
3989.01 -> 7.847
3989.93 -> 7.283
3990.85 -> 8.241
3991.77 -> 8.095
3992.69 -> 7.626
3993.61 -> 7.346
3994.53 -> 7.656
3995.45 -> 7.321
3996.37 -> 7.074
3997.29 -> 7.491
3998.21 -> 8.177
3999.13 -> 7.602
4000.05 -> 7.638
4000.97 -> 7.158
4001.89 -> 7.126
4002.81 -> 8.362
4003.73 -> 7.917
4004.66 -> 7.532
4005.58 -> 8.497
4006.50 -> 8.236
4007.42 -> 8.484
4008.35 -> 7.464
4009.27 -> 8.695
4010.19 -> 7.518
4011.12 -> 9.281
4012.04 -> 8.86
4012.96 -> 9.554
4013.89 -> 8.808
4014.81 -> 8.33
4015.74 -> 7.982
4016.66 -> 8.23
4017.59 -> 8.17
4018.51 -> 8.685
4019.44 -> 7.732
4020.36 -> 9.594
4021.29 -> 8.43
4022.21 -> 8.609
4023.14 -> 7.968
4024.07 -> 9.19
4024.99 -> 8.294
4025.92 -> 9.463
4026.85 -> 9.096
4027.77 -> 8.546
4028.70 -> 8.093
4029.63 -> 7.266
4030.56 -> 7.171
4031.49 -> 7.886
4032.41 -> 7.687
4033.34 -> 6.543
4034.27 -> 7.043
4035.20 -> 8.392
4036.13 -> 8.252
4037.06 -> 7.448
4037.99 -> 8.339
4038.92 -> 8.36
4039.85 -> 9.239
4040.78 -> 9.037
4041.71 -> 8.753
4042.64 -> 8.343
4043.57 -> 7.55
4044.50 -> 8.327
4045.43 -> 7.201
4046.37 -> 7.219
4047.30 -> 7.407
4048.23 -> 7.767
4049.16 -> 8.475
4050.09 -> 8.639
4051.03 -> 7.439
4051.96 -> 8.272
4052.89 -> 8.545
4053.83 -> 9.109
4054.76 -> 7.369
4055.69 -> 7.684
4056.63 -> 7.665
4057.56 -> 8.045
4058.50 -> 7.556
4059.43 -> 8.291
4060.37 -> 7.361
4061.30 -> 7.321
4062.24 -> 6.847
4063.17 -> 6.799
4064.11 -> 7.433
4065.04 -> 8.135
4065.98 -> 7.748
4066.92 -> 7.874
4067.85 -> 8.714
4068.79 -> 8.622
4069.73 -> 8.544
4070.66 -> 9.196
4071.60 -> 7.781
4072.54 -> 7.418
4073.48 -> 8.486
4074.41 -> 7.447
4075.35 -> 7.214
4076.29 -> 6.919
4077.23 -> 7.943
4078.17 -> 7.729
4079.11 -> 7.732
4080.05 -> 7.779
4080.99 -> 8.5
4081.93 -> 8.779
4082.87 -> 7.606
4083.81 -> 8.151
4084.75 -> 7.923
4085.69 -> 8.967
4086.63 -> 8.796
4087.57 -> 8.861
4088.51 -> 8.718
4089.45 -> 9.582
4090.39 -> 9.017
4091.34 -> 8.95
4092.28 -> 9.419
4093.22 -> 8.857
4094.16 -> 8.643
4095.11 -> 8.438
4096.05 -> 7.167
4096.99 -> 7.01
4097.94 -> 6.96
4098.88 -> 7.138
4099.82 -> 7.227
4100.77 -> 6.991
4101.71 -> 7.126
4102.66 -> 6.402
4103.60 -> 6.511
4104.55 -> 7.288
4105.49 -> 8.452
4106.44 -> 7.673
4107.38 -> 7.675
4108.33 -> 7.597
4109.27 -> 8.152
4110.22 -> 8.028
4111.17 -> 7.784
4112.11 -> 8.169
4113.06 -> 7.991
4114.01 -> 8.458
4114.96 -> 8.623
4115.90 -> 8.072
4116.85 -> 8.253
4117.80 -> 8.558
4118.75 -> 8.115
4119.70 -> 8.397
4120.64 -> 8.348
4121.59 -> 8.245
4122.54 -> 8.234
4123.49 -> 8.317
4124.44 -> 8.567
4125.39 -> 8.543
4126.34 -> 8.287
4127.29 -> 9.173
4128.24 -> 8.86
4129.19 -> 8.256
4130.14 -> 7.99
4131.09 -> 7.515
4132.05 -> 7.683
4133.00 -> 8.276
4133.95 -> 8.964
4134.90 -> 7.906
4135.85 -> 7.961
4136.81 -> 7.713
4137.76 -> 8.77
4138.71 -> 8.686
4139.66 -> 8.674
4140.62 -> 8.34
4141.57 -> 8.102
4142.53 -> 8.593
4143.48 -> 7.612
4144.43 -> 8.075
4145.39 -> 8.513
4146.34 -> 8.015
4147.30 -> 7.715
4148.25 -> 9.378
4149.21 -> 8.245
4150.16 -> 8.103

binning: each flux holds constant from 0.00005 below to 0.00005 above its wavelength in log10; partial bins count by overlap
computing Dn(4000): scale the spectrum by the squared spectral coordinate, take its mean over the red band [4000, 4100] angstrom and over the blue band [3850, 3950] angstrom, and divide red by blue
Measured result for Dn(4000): 1.72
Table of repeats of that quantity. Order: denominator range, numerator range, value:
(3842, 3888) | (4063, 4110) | 1.83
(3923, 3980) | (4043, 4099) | 1.94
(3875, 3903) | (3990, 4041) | 1.70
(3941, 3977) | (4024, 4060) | 1.82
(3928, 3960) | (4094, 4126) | 1.81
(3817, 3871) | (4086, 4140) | 2.12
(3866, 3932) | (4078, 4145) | 1.72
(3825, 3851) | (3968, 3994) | 1.56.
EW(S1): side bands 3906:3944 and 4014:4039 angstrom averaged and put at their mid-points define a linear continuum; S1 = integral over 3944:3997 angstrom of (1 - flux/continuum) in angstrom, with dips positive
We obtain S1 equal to 7.4 angstrom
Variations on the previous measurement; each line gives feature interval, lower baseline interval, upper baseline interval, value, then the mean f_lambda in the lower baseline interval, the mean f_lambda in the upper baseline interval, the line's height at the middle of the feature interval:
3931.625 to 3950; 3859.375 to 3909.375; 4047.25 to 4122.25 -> 4.4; 5.1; 7.99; 5.92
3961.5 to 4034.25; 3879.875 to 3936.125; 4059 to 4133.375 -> -3.1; 5.13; 8.03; 6.52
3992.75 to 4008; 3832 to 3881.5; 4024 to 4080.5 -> -1.4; 4.68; 7.96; 7.09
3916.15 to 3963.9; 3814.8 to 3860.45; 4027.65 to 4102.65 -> 8.0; 4.25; 7.97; 5.92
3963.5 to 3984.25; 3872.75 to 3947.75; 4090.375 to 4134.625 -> 5.7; 5.08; 8.04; 6.01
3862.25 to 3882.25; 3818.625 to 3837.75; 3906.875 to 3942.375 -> -3.0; 3.68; 5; 4.28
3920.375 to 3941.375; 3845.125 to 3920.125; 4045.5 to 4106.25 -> 6.7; 5.28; 7.93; 5.94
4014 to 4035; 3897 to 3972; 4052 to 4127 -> -4.7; 4.91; 8.02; 6.71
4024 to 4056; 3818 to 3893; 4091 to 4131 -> -4.8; 4.51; 8.02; 7.04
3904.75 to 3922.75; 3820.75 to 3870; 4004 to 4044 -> -1.3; 4.38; 8.29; 5.88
